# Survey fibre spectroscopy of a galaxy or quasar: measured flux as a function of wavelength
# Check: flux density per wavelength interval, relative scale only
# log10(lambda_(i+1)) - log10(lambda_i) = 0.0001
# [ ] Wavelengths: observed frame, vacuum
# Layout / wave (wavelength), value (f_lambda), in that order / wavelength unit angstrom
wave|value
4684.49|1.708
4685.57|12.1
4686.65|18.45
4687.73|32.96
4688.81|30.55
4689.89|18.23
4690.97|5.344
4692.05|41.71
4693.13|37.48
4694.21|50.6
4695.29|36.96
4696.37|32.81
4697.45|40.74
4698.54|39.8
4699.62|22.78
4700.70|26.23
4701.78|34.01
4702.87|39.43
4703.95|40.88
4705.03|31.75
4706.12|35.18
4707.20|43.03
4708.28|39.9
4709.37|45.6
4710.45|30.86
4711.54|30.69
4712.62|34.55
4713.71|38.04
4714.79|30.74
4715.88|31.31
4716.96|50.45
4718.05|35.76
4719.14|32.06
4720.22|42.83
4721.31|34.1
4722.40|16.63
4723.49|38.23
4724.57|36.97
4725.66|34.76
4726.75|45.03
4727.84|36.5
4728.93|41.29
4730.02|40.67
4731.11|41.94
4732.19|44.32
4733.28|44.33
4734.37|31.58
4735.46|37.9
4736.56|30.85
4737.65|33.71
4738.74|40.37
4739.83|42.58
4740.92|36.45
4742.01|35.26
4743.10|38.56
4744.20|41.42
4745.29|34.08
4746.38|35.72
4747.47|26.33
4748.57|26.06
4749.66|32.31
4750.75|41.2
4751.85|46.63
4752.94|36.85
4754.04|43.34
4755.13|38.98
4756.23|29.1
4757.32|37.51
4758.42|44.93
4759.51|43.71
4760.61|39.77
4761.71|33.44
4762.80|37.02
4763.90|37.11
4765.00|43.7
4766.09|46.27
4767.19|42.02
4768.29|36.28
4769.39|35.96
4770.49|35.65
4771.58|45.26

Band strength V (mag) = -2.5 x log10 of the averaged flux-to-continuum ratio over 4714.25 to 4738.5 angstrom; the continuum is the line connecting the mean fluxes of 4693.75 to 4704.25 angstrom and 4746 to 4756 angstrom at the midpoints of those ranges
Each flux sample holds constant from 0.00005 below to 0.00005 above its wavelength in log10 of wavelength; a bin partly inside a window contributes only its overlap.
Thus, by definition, -0.02 mag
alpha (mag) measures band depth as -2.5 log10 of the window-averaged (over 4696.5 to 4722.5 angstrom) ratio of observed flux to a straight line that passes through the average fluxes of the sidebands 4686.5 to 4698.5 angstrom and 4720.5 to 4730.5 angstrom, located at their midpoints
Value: -0.04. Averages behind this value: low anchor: 32.2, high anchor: 36.1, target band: 35.6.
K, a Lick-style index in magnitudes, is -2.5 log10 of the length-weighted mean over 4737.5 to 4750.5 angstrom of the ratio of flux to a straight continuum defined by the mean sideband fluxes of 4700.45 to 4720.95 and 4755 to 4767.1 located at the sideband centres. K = 0.09 mag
